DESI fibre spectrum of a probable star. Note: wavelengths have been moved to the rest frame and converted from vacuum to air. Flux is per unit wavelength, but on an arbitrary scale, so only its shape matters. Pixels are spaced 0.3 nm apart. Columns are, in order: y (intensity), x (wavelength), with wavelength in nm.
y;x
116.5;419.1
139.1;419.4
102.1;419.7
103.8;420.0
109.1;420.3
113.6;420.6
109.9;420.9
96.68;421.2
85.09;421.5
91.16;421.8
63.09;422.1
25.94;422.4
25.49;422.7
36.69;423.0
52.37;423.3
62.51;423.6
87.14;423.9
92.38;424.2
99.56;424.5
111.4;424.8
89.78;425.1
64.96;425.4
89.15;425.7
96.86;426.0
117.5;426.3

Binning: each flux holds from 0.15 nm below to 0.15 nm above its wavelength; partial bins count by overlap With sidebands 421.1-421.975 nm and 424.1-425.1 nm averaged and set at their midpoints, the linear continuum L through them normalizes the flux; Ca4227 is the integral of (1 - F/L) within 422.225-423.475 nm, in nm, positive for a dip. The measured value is 0.77 nm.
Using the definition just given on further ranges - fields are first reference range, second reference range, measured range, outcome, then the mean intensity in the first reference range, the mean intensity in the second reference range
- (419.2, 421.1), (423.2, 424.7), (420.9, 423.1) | 0.770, 113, 80.8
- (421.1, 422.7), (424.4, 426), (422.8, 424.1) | 0.323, 67.2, 91.3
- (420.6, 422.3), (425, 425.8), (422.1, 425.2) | 0.586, 89.5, 80.3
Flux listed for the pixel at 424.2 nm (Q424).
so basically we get 92.38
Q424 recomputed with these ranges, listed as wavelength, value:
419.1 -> 116.5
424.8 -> 111.4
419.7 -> 102.1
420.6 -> 113.6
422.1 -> 63.09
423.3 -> 52.37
